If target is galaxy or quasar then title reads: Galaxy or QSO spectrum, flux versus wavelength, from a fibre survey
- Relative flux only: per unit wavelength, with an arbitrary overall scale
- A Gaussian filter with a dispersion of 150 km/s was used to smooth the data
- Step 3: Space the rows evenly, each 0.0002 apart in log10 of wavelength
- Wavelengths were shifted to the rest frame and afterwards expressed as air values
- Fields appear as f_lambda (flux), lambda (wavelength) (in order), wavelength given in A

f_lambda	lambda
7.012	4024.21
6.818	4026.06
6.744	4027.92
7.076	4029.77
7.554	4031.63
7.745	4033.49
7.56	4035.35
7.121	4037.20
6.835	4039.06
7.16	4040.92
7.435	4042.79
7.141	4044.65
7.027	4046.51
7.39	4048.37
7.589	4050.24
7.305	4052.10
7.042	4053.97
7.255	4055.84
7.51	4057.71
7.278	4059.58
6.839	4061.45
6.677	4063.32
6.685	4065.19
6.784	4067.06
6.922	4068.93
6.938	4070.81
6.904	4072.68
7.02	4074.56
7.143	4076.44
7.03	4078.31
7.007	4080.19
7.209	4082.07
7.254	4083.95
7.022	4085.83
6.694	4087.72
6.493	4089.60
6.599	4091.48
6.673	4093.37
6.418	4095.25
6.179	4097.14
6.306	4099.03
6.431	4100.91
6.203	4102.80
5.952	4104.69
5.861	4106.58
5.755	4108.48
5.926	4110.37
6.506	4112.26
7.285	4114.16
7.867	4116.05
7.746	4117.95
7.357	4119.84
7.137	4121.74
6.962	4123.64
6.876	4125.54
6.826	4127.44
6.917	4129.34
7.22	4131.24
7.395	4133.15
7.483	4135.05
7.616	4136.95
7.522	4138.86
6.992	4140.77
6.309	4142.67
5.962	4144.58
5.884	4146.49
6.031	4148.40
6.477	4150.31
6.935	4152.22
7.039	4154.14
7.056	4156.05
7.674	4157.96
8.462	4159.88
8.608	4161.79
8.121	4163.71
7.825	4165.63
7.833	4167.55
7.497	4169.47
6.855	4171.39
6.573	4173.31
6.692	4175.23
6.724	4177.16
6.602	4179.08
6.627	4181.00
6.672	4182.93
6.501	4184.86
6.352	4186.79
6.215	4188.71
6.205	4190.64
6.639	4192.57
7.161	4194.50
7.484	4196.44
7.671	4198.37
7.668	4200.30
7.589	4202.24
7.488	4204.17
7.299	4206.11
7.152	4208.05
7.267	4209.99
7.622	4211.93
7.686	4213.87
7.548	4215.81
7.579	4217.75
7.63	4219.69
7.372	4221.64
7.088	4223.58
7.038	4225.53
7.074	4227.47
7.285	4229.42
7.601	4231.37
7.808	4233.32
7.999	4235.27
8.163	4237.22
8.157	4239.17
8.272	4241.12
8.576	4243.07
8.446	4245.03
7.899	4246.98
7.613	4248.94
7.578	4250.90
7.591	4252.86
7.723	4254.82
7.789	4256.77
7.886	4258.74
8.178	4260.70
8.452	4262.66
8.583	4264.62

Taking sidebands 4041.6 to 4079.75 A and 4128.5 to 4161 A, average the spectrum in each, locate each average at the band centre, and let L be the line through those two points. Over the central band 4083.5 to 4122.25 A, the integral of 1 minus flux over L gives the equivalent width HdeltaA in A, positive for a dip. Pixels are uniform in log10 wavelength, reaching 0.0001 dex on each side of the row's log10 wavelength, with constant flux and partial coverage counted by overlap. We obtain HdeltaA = 2.3 A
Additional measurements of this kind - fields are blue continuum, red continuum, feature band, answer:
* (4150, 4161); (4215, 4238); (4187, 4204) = 0.9 A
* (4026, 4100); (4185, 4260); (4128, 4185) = 1.7 A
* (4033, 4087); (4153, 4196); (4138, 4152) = 1.2 A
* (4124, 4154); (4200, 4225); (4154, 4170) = -1.8 A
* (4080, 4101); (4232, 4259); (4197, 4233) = 1.3 A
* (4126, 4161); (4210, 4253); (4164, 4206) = 1.8 A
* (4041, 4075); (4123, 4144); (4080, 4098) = 0.9 A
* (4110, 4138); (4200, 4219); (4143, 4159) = 1.4 A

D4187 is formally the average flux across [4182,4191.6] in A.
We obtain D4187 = 6.39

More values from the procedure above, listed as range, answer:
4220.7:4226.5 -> 7.17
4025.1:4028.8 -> 6.78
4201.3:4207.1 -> 7.46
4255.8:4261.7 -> 7.95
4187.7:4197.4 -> 6.74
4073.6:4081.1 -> 7.05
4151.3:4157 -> 7.01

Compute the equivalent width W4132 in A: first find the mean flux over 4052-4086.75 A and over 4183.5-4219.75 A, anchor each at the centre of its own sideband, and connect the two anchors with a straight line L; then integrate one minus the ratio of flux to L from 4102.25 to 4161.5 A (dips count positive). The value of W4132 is 1.7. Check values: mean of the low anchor 7.04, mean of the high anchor 7.18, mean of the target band 6.9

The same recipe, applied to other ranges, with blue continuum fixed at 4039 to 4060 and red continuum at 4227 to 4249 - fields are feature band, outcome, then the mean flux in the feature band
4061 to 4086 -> 1.32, 6.96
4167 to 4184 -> 1.85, 6.87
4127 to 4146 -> 1.44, 7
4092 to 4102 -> 1.38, 6.41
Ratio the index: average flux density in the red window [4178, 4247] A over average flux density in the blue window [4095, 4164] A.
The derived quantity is 1.07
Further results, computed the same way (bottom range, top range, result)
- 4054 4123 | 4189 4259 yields 1.11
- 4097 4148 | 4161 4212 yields 1.05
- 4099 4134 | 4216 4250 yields 1.14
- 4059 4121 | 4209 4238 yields 1.11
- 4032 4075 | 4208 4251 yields 1.08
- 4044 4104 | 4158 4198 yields 1.03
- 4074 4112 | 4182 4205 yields 1.06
